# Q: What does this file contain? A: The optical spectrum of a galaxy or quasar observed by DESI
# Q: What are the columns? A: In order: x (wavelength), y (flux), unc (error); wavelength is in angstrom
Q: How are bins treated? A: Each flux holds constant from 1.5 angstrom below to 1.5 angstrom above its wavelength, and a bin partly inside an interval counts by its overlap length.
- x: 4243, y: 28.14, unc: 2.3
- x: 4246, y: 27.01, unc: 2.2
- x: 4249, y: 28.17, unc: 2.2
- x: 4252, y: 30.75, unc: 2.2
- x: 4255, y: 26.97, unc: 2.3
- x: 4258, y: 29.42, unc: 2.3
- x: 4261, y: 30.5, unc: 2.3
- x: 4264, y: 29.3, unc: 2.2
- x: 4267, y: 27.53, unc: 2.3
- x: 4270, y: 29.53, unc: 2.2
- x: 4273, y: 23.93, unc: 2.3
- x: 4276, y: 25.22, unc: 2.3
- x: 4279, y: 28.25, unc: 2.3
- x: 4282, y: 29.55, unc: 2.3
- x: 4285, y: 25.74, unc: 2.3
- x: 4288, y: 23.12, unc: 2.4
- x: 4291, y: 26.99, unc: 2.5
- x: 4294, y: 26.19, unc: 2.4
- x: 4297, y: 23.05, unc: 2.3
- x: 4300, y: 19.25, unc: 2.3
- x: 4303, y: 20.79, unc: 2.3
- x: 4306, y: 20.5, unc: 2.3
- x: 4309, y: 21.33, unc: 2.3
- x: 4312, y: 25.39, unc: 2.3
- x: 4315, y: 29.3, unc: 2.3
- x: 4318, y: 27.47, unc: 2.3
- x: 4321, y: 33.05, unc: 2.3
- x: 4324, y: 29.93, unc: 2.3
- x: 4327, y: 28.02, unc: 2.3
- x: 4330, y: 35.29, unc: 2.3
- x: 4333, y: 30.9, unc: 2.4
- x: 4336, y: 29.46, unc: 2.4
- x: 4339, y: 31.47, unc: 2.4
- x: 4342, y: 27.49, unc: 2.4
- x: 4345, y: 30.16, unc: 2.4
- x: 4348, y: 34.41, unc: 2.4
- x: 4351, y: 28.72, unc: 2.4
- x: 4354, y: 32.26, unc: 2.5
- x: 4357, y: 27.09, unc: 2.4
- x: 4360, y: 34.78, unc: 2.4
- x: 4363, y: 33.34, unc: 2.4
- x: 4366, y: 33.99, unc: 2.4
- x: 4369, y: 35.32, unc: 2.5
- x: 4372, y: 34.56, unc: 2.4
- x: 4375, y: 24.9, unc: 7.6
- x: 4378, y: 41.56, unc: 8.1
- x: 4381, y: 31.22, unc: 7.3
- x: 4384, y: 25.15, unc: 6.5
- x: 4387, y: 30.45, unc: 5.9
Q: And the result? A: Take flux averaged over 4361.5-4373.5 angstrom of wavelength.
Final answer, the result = 34.3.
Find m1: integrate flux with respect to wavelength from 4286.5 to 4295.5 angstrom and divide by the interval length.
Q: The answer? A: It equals 25.4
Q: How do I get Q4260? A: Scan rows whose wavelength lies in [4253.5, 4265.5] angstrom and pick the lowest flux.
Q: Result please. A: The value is 26.97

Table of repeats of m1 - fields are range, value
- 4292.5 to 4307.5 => 22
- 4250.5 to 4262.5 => 29.4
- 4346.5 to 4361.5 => 31.5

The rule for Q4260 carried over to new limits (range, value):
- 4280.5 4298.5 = 23.05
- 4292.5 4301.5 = 19.25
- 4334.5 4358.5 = 27.09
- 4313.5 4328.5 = 27.47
